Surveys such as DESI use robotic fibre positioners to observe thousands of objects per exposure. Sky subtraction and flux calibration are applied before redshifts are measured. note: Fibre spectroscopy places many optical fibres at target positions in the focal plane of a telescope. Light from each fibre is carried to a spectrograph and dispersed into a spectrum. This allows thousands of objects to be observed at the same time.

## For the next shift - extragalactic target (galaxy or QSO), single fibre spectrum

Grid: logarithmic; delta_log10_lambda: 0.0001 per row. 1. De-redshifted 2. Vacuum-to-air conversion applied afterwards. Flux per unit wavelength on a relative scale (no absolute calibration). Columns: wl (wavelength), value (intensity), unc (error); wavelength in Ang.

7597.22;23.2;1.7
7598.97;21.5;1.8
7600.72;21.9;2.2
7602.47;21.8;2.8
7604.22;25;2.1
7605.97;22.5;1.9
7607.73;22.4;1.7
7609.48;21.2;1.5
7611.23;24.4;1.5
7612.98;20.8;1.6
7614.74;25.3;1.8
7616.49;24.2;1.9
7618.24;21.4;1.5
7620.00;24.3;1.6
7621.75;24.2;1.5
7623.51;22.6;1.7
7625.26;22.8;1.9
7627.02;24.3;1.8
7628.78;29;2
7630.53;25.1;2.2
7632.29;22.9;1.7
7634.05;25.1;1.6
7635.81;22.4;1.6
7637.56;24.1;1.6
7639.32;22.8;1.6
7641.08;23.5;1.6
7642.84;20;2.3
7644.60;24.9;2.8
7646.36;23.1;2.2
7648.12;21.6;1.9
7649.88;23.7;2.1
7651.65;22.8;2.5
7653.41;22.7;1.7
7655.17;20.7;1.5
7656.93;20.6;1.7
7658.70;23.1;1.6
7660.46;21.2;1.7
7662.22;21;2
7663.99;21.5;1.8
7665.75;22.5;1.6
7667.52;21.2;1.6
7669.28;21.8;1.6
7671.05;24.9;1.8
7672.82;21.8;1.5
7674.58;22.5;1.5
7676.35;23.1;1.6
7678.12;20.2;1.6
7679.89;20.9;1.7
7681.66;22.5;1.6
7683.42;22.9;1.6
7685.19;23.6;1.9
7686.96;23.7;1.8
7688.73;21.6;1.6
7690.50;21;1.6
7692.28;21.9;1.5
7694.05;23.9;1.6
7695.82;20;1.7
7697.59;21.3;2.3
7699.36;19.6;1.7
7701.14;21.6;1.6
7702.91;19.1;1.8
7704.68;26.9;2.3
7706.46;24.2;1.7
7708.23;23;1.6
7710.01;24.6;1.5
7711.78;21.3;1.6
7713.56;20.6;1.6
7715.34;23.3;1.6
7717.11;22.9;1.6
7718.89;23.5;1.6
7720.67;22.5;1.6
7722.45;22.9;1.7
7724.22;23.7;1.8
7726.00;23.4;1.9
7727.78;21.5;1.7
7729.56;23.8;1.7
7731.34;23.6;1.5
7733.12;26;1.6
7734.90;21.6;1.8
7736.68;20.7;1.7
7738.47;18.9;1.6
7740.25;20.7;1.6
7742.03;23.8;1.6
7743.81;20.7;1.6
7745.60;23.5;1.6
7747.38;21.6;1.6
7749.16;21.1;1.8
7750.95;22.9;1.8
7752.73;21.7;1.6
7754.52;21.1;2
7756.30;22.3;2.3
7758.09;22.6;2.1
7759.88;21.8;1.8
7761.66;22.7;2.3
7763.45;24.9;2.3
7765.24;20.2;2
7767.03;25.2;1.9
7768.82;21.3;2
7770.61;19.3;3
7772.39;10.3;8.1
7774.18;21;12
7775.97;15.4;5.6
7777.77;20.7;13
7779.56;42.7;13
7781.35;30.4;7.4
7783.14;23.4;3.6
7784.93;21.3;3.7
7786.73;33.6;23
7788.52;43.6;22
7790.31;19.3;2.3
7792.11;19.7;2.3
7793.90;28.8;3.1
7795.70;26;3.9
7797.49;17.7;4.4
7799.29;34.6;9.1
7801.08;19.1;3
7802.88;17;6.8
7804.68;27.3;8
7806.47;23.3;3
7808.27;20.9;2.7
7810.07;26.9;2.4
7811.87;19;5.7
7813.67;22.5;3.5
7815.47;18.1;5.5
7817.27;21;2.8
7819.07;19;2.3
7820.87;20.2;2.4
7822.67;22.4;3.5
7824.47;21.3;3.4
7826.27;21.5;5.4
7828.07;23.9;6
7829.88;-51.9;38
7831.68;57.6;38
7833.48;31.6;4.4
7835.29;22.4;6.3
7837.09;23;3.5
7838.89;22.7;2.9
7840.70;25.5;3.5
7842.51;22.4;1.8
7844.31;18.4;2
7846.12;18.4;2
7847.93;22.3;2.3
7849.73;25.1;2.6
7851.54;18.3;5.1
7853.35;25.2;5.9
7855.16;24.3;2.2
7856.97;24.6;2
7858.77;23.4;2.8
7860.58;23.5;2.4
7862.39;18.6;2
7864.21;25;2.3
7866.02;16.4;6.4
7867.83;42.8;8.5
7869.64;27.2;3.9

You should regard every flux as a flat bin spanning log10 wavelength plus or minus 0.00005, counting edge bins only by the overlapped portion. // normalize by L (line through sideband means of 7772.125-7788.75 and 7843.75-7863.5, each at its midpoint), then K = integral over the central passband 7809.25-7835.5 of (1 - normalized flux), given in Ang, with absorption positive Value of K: 4.65 Ang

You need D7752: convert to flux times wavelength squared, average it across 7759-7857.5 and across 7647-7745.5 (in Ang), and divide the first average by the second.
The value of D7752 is 1.0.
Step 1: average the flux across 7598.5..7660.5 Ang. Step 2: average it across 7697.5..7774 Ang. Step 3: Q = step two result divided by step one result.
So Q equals 0.96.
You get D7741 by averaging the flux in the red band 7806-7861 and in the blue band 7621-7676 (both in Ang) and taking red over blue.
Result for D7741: 0.92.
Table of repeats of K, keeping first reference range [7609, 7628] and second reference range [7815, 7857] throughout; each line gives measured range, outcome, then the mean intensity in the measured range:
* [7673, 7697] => 0.4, 22.1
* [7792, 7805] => -1.7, 23.9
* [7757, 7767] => -0.5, 22.7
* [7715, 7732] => -0.8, 23.1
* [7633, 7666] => 0.6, 22.5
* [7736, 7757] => 0.2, 21.6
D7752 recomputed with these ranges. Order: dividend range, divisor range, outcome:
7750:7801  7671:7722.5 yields 1.10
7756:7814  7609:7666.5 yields 1.07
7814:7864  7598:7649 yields 0.95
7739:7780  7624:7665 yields 0.98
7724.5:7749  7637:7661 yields 1.01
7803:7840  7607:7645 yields 0.92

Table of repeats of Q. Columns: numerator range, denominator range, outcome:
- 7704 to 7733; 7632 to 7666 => 1.03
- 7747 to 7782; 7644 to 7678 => 1.01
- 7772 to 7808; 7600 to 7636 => 1.06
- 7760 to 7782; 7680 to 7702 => 1.04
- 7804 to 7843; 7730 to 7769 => 0.94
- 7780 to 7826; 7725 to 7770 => 1.08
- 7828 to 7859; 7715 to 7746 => 0.92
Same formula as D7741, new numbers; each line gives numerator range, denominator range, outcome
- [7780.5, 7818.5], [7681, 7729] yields 1.08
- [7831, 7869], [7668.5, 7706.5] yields 1.13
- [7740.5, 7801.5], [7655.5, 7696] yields 1.07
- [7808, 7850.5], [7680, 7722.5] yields 0.92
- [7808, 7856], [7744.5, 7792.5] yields 0.89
